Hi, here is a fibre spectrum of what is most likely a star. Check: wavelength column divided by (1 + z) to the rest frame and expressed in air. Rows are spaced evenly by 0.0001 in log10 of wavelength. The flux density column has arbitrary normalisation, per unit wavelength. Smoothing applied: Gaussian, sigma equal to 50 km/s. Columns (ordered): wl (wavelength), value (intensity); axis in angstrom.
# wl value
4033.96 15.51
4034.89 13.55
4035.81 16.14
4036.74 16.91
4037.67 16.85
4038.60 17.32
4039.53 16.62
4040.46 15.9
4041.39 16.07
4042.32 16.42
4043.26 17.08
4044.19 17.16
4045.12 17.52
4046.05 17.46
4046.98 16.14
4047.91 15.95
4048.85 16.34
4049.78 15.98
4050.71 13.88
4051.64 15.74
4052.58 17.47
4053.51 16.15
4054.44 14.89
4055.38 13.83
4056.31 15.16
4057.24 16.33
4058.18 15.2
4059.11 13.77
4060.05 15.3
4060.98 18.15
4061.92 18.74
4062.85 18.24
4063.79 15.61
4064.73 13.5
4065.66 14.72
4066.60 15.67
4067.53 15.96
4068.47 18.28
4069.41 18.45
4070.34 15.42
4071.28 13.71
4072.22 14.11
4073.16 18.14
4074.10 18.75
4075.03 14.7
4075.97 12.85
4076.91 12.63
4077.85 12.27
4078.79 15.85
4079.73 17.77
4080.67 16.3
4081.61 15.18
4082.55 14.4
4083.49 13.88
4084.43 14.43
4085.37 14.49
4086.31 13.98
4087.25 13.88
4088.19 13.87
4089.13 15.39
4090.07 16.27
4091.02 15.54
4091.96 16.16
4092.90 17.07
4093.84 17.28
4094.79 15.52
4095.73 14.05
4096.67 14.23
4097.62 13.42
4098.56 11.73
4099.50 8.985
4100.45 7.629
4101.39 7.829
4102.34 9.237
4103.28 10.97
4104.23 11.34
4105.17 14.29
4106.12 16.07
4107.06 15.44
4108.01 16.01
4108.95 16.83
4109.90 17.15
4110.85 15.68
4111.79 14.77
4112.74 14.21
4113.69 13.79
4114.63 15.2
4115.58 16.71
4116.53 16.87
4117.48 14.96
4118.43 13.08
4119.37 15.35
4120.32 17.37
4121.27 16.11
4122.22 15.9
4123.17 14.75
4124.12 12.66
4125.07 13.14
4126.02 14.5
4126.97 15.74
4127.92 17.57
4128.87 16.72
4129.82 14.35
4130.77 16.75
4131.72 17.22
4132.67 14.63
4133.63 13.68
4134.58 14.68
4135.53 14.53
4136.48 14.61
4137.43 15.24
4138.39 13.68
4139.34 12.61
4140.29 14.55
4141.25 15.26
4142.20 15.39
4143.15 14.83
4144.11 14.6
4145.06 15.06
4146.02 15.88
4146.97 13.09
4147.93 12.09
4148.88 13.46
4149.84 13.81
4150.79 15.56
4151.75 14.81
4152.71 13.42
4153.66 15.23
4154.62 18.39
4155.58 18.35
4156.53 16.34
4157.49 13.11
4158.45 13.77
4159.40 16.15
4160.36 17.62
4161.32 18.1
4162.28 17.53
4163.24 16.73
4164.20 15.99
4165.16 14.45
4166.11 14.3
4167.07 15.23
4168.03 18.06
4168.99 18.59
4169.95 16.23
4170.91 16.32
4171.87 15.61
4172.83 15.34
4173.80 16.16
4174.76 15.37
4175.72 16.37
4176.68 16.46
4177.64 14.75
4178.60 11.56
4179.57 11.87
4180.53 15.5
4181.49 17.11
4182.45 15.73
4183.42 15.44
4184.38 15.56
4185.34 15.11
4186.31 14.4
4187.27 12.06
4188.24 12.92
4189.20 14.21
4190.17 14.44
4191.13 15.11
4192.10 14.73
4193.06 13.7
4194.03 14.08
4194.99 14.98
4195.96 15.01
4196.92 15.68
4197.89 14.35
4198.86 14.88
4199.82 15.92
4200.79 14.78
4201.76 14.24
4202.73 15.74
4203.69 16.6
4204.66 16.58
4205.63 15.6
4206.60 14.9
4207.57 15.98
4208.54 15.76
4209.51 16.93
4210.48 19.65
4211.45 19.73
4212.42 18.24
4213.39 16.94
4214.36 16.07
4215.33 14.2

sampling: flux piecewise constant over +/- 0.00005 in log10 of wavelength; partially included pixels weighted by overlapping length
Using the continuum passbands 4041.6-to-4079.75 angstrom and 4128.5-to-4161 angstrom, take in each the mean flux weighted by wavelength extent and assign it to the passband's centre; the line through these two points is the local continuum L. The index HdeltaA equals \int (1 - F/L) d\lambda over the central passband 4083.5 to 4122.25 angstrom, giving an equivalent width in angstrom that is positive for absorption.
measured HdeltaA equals 2.70 angstrom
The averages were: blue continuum 15.9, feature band 14.3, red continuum 15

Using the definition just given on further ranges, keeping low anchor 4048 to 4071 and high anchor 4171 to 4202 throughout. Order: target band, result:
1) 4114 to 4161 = 0.5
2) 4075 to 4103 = 3.2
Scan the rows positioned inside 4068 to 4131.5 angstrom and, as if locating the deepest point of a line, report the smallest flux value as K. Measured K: 7.629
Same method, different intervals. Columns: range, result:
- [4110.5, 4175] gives 12.09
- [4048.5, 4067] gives 13.5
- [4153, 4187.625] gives 11.56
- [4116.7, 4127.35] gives 12.66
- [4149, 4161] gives 13.11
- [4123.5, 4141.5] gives 12.61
